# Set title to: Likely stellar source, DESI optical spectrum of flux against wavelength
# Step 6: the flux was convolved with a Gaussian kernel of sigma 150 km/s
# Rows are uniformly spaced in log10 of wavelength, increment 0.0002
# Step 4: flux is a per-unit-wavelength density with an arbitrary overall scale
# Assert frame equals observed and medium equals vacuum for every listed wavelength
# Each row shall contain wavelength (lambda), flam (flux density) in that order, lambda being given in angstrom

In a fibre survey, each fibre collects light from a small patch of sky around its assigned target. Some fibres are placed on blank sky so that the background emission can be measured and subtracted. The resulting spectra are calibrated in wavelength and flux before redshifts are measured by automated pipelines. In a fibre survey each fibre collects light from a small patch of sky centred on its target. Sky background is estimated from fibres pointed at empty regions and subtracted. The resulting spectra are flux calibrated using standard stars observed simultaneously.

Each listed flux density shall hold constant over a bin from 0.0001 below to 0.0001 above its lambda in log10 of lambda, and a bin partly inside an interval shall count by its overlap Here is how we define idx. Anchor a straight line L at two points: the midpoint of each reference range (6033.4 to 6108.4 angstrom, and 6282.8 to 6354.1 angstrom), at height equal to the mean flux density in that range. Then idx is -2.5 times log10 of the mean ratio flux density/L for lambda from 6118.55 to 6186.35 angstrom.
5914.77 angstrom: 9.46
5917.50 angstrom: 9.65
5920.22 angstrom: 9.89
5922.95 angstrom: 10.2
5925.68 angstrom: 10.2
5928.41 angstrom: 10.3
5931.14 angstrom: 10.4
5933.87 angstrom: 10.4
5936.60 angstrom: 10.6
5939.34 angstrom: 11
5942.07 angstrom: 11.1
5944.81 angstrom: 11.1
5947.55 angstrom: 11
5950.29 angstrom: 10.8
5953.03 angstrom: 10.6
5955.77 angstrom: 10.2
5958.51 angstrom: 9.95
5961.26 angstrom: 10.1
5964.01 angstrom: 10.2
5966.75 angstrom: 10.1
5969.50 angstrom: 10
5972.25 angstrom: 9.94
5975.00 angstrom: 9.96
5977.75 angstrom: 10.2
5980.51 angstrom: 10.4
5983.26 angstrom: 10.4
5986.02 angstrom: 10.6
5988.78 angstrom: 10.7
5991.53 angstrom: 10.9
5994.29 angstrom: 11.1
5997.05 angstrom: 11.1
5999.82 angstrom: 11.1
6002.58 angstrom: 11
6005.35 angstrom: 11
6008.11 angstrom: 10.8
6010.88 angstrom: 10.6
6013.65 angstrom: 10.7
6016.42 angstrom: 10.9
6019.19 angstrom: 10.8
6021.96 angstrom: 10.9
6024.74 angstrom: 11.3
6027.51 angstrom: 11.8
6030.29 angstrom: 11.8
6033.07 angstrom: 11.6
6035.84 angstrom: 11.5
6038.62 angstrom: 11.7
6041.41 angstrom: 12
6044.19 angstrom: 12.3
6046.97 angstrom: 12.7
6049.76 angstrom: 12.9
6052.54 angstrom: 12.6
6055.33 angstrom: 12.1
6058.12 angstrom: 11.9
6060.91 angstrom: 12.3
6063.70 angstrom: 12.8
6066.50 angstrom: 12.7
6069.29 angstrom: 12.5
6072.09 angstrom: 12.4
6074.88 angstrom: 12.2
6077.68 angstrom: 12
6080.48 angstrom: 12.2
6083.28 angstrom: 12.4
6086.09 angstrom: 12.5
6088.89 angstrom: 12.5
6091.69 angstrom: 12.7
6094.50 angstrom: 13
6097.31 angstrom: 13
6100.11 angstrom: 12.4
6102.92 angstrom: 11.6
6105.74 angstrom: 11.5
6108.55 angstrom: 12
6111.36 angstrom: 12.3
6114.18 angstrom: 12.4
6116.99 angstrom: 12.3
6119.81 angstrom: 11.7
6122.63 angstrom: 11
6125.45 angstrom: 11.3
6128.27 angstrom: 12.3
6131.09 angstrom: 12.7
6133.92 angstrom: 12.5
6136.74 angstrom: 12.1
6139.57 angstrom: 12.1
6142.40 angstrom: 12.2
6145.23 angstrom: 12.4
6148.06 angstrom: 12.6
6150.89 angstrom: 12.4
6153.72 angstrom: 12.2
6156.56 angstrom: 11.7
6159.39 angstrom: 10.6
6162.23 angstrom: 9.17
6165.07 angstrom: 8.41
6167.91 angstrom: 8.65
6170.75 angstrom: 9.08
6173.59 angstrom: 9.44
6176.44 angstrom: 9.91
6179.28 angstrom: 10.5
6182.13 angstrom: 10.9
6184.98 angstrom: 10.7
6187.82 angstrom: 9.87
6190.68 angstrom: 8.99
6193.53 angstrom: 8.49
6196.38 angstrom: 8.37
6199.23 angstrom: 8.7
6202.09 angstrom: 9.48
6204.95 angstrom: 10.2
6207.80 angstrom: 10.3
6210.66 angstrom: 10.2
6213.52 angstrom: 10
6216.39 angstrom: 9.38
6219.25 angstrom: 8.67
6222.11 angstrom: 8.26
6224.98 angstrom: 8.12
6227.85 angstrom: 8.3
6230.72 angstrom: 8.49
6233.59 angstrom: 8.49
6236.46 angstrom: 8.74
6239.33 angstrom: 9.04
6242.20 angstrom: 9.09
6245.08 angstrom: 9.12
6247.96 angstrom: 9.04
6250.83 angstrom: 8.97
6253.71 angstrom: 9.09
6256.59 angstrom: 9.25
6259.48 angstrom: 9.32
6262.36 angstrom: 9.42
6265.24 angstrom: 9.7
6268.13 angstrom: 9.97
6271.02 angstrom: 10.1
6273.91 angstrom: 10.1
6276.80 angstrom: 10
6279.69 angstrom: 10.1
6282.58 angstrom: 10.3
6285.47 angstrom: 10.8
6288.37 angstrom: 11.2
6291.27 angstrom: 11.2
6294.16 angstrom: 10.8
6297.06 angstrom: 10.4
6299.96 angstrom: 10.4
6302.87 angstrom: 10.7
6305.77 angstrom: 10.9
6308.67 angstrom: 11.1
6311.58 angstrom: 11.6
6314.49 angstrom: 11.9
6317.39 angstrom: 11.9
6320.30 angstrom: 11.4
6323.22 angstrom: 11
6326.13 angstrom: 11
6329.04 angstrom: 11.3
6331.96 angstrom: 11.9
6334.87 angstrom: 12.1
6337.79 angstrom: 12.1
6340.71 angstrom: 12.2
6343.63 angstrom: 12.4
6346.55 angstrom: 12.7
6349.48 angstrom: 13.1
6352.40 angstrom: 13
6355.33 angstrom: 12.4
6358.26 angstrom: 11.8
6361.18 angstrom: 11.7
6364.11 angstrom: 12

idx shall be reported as 0.09 mag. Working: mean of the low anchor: 12.3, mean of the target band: 11.1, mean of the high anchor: 11.5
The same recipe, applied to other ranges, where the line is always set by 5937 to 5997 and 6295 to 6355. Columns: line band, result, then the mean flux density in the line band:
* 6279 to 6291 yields 0.08 mag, 10.7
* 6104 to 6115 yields -0.10 mag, 12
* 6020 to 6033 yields -0.07 mag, 11.4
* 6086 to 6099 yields -0.17 mag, 12.8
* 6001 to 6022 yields -0.02 mag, 10.8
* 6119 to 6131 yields -0.06 mag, 11.7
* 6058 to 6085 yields -0.14 mag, 12.4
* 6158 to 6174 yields 0.21 mag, 9.21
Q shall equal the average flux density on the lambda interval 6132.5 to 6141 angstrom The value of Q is 12.2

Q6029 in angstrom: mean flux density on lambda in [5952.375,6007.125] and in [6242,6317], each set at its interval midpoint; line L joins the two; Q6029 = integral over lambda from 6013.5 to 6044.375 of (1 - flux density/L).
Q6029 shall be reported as -3.0 angstrom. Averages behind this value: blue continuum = 10.5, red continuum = 10.2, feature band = 11.4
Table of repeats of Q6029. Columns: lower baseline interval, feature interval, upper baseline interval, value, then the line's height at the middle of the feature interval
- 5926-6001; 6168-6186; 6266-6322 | 1.2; 10.7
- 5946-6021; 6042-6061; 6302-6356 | -2.8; 10.8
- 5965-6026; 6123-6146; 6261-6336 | -3.0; 10.7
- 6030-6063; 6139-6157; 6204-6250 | -3.2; 10.4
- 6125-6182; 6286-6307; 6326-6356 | 2.1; 12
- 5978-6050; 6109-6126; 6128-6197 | -1.6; 10.9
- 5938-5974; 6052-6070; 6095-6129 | -1.4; 11.5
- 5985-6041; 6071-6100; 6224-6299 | -4.9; 10.7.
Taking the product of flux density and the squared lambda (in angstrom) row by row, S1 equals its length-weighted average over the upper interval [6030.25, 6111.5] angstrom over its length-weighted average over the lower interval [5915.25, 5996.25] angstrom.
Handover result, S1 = 1.2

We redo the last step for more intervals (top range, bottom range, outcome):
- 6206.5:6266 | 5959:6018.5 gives 0.93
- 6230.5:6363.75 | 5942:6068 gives 1.06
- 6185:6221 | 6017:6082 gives 0.82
